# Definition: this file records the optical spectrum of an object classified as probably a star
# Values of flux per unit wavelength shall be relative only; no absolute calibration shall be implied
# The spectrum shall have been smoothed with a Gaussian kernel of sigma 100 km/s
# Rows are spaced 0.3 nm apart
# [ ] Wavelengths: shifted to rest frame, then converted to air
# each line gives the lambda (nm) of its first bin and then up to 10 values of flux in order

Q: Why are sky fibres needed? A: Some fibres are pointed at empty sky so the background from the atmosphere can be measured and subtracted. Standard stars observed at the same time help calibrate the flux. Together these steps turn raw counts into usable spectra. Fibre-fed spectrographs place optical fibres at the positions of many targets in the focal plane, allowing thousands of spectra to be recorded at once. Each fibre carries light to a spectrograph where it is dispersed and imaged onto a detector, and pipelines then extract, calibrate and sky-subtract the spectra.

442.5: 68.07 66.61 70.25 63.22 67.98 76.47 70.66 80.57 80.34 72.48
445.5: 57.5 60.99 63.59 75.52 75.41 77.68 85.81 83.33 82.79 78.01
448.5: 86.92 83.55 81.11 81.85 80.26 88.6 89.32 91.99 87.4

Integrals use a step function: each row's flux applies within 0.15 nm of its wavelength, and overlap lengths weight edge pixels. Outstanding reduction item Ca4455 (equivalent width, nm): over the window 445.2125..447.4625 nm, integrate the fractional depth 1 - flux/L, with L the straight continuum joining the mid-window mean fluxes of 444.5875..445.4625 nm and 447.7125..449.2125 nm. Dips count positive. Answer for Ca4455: 0.20 nm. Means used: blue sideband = 74.8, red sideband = 82.5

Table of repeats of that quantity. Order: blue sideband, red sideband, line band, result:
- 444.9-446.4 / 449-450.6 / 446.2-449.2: -0.20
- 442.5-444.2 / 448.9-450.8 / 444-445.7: 0.01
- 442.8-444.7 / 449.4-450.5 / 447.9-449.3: 0.00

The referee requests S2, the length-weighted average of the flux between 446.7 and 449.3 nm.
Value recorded 82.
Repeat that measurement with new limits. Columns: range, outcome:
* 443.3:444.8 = 72.4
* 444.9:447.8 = 73.1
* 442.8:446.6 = 69.9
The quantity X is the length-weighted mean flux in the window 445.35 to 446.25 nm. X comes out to 60.7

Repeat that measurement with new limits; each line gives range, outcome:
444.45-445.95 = 70.4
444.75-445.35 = 76.4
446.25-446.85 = 75.5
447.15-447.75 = 84.6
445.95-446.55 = 69.6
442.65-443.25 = 68.4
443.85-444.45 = 73.6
